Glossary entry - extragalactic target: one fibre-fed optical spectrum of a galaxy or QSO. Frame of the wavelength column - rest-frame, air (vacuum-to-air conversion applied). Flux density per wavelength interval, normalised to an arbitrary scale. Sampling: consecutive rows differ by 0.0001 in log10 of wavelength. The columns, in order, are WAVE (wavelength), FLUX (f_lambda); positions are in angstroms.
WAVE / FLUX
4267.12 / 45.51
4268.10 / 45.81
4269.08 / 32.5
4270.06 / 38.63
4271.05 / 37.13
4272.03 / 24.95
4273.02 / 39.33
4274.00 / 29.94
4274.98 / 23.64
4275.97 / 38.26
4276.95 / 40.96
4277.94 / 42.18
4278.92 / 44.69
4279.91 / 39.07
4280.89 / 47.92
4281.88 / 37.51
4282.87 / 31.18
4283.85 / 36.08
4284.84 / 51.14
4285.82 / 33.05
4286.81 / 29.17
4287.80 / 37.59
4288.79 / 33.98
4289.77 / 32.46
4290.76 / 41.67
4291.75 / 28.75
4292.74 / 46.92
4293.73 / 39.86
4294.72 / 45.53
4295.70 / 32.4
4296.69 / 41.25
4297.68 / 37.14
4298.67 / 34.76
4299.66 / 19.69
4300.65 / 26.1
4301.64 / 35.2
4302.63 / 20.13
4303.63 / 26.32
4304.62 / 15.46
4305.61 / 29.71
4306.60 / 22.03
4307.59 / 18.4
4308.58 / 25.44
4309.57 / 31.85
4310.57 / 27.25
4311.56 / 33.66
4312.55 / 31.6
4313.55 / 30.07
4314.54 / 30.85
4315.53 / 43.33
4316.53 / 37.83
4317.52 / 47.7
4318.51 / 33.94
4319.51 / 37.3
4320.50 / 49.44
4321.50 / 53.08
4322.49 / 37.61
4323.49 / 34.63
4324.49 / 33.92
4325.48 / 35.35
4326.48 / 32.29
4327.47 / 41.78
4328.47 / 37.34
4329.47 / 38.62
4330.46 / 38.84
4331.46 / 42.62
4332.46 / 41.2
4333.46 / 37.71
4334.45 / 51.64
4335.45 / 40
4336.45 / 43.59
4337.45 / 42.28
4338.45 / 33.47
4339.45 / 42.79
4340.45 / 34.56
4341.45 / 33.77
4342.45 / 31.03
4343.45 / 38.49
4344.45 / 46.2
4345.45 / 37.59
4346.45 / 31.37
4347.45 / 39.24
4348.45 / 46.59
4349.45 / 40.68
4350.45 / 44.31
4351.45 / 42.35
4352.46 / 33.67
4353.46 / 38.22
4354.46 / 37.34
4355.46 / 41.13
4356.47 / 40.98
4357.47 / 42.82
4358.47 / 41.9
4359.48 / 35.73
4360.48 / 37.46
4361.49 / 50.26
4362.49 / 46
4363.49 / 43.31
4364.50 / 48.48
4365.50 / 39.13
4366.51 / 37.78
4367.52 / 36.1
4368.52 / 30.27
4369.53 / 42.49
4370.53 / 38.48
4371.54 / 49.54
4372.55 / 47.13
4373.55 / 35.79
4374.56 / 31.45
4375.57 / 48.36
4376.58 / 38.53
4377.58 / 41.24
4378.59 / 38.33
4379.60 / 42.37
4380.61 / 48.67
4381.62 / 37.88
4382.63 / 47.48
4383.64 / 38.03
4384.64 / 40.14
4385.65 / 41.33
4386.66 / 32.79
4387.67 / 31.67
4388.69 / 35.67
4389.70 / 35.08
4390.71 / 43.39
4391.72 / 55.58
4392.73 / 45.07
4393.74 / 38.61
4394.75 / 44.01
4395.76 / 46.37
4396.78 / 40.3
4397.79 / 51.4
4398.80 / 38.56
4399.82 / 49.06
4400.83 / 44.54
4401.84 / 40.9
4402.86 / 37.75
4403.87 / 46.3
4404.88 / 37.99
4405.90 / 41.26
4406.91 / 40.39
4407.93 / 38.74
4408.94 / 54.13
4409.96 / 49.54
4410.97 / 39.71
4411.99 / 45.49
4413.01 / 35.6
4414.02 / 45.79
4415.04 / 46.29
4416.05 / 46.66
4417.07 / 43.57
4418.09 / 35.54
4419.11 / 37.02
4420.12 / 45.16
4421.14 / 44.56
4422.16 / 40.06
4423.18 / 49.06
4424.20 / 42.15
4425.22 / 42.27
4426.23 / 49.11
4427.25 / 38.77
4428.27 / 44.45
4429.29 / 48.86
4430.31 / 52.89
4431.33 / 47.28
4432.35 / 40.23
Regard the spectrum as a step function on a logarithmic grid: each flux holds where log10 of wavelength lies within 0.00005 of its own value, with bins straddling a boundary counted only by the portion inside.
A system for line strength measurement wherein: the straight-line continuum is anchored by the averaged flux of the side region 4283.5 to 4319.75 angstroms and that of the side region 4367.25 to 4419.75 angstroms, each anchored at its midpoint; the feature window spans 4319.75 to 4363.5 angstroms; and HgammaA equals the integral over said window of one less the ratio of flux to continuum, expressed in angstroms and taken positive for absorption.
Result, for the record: -3.8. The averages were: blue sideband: 33.1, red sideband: 41.7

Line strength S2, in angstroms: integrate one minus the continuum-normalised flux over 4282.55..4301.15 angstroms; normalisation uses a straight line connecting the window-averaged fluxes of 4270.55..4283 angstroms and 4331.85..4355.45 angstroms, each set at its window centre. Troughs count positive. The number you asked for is 0.82 angstroms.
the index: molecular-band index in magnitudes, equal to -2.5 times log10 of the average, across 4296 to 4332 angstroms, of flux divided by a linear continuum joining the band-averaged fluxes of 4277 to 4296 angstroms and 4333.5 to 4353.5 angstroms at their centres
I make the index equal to 0.16 mag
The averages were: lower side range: 38.6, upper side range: 39.6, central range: 33.7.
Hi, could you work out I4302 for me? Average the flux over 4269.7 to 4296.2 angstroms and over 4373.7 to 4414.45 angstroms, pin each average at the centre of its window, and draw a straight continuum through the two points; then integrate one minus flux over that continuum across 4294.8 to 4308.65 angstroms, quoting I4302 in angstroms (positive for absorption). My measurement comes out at 3.6 angstroms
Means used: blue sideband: 37.2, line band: 28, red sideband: 41.9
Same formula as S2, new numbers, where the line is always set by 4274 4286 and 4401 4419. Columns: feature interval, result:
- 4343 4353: 0.2 angstroms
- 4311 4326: 0.7 angstroms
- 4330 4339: -0.2 angstroms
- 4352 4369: 0.4 angstroms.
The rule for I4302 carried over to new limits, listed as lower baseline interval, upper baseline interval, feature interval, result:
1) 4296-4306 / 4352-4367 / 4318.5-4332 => -2.2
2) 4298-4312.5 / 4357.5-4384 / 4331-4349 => -2.9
